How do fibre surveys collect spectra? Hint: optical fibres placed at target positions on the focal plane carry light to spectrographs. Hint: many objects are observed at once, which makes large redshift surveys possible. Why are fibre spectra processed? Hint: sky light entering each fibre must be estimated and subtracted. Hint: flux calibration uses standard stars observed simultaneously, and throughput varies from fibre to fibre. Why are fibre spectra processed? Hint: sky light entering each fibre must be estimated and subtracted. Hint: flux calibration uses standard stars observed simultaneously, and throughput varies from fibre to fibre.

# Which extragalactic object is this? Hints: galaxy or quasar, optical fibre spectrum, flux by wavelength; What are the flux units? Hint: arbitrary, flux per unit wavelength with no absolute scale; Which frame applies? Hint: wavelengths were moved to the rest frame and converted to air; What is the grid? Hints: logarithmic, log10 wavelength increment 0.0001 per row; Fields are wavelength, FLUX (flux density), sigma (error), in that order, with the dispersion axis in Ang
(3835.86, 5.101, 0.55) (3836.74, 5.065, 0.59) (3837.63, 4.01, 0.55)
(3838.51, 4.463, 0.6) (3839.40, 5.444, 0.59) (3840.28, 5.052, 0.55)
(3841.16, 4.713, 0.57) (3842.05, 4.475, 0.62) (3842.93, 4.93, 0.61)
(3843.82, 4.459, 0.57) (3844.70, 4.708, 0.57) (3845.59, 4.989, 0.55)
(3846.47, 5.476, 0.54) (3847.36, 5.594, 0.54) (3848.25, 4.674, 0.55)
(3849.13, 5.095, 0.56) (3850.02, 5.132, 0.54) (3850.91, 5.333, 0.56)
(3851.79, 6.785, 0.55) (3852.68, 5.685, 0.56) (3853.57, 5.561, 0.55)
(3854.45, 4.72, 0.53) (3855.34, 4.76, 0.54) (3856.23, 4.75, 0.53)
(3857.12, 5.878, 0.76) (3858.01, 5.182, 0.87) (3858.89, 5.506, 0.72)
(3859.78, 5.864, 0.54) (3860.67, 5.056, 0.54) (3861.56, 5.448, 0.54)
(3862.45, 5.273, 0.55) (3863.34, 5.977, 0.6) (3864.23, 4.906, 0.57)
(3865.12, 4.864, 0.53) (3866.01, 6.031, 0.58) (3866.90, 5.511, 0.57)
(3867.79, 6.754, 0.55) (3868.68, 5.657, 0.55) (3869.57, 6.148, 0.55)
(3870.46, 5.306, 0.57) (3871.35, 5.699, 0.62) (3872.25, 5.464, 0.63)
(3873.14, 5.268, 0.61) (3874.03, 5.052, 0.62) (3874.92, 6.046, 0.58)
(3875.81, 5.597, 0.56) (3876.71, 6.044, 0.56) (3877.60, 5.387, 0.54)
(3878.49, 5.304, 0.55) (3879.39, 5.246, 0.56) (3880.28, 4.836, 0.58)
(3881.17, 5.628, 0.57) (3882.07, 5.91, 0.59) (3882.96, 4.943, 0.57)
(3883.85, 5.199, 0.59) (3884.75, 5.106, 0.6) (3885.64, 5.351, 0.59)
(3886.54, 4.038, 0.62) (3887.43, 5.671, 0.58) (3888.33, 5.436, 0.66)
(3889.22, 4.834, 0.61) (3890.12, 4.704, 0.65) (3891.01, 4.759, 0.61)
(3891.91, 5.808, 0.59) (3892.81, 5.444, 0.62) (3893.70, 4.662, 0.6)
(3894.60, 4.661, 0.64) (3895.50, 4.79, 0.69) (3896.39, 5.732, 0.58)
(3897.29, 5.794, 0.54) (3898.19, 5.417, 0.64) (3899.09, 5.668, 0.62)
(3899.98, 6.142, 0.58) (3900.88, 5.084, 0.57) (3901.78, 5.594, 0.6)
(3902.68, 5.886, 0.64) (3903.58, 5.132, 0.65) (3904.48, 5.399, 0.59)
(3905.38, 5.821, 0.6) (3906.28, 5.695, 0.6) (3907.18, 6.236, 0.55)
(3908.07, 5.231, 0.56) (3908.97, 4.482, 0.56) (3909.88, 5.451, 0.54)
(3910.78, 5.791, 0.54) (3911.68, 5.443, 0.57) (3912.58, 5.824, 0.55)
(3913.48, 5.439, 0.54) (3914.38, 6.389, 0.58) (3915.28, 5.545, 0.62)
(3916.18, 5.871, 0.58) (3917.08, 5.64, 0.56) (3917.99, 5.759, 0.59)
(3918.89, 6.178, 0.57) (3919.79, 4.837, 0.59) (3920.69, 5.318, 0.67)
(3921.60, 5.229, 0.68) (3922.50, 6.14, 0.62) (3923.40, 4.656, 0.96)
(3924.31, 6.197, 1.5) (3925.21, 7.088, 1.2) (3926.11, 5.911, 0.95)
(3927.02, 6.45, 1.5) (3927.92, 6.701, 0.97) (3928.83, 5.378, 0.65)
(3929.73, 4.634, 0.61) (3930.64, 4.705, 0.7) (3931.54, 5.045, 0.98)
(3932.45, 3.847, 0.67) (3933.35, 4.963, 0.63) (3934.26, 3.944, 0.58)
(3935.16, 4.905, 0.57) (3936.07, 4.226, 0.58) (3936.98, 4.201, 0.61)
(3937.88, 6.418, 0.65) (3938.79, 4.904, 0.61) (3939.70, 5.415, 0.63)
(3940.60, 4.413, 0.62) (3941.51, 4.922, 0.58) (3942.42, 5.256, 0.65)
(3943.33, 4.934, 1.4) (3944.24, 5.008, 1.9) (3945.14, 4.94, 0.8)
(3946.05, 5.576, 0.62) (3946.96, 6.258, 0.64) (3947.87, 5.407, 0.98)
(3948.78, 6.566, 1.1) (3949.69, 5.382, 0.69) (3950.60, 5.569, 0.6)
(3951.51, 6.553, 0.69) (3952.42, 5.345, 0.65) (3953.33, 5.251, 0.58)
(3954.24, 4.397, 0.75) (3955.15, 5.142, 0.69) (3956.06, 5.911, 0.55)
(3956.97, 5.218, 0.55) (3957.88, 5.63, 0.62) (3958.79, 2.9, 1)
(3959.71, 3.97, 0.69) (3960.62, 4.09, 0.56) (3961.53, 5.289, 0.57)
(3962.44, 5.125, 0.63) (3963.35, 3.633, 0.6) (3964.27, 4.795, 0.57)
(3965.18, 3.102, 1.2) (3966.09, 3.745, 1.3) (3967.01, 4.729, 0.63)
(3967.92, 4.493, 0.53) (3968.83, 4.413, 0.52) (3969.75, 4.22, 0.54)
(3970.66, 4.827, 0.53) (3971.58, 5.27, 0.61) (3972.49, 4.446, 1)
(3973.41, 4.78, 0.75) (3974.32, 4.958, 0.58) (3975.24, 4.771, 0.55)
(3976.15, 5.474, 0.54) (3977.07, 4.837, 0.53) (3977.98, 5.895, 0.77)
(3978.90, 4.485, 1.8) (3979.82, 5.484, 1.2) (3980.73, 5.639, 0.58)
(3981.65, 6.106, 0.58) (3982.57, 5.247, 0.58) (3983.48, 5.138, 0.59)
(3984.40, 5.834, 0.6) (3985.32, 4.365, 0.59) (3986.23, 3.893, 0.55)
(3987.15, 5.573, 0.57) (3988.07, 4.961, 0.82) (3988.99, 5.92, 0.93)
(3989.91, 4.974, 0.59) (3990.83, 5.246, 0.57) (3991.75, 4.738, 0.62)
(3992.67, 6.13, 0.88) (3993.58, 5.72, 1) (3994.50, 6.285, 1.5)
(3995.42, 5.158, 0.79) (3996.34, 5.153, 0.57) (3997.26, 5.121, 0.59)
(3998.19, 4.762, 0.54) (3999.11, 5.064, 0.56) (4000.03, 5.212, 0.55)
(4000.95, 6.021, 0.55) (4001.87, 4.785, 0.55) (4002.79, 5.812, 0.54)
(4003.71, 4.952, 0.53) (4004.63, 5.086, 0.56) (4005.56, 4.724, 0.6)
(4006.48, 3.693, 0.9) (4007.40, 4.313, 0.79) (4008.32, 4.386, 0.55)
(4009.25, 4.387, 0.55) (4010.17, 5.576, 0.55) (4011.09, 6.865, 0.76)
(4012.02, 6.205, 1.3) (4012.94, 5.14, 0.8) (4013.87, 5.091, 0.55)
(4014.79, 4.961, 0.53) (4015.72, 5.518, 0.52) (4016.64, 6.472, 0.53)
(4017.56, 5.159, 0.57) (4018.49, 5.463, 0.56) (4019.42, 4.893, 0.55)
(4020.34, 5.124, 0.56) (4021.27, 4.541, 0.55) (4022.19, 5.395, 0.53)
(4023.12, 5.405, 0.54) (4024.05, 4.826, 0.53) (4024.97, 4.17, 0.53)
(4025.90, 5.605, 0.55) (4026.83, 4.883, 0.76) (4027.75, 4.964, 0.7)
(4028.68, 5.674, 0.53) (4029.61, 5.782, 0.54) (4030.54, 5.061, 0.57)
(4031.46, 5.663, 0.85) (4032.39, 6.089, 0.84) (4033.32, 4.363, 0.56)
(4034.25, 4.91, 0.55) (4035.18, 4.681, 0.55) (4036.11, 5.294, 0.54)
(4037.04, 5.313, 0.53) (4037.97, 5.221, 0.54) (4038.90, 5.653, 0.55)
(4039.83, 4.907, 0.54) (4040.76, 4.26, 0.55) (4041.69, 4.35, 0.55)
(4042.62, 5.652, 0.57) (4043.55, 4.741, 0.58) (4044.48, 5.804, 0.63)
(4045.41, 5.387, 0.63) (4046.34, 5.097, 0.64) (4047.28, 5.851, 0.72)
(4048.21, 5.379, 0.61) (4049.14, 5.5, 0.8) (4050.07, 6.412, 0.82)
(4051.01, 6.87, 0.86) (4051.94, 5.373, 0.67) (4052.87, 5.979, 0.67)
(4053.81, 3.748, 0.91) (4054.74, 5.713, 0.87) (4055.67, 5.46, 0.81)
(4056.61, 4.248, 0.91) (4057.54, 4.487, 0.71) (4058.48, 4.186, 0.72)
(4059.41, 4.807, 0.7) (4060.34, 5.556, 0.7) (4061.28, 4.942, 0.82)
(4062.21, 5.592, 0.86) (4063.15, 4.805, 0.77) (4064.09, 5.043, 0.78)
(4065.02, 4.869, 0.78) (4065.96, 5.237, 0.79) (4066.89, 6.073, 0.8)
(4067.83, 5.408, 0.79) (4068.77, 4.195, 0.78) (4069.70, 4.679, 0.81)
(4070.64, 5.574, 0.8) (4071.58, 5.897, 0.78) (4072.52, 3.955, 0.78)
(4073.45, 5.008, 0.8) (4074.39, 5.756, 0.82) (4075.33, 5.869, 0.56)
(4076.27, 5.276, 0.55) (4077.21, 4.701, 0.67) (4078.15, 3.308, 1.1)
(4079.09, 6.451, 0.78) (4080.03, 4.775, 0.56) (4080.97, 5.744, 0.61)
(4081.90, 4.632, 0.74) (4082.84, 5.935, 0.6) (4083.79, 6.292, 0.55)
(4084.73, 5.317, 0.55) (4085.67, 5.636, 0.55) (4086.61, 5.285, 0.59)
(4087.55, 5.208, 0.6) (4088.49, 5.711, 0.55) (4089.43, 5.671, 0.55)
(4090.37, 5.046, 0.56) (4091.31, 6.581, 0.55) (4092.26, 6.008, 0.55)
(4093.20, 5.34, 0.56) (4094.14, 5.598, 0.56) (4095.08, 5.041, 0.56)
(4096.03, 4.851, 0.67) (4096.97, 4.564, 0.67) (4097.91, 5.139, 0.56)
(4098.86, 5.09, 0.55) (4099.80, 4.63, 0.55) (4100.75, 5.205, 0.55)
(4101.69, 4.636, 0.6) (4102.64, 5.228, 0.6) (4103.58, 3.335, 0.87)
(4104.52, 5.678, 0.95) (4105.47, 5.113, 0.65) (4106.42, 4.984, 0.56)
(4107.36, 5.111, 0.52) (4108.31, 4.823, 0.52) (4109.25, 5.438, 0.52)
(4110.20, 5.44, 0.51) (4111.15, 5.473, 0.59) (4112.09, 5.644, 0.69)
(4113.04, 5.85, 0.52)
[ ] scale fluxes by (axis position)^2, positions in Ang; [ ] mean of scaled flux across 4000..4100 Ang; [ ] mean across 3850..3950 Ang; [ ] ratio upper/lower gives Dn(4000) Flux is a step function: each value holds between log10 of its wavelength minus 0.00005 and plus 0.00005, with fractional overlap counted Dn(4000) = 1.0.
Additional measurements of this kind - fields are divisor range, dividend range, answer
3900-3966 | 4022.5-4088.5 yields 1.05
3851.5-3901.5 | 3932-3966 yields 0.95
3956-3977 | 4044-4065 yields 1.20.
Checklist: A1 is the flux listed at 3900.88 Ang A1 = 5.084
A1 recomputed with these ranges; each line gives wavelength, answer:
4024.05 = 4.826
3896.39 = 5.732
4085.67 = 5.636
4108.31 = 4.823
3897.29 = 5.794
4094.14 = 5.598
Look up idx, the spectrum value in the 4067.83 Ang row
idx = 5.408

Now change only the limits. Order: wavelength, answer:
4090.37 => 5.046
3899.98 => 6.142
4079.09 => 6.451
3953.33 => 5.251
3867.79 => 6.754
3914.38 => 6.389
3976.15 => 5.474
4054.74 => 5.713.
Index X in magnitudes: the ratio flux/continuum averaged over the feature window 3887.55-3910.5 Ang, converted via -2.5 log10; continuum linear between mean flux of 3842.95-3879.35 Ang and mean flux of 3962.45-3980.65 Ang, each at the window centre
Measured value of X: -0.04 mag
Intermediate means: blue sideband 5.42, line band 5.36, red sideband 4.68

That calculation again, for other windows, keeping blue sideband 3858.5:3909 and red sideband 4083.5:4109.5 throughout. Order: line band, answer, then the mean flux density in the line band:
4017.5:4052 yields 0.006 mag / 5.25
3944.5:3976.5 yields 0.092 mag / 4.92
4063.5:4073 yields 0.034 mag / 5.09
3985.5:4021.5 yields 0.022 mag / 5.2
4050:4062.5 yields 0.013 mag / 5.2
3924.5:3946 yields 0.044 mag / 5.16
